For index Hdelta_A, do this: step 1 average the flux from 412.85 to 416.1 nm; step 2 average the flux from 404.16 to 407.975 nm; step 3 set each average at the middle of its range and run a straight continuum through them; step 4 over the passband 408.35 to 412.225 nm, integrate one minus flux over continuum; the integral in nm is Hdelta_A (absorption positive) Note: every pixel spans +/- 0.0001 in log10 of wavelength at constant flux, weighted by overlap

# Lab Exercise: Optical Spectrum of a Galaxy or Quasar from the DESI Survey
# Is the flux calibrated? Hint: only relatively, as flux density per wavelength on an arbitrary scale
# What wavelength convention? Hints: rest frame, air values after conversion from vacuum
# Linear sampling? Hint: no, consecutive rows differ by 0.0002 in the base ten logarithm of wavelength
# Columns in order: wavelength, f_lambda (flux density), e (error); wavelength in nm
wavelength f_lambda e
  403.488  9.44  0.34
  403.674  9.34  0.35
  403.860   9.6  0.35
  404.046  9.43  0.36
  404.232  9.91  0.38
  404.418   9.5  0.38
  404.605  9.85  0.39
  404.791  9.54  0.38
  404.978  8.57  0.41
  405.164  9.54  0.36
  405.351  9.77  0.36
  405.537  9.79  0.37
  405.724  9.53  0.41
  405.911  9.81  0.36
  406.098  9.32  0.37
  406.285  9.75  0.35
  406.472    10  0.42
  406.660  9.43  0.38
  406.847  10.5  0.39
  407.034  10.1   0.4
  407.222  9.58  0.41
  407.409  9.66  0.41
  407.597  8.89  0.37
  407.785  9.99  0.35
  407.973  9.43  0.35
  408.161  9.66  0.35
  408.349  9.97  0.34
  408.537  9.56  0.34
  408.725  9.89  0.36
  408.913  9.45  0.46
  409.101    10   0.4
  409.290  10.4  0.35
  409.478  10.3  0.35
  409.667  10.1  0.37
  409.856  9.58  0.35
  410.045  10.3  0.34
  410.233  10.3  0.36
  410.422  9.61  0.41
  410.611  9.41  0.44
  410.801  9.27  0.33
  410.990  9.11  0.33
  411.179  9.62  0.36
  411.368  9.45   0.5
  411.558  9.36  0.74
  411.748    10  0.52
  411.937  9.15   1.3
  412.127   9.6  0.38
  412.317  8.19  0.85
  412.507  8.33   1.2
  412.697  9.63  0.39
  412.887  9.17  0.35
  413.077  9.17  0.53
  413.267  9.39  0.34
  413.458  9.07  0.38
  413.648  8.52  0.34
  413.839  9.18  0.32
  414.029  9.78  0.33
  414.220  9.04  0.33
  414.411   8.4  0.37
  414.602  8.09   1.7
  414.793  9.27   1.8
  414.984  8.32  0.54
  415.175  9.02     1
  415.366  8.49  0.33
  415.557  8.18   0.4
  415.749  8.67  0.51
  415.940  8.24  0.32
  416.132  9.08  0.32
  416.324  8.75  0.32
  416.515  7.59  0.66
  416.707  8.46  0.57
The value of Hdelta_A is -0.208 nm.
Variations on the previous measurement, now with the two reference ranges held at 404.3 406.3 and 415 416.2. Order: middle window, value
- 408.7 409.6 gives -0.08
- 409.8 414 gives -0.19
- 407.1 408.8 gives -0.06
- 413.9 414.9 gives -0.03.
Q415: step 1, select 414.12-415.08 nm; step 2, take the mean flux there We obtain 8.63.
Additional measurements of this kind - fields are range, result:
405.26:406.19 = 9.65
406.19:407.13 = 9.95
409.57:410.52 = 9.98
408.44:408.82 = 9.74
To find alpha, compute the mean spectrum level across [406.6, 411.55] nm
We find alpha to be 9.75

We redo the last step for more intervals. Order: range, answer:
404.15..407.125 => 9.68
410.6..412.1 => 9.43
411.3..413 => 9.2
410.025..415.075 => 9.2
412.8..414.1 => 9.17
